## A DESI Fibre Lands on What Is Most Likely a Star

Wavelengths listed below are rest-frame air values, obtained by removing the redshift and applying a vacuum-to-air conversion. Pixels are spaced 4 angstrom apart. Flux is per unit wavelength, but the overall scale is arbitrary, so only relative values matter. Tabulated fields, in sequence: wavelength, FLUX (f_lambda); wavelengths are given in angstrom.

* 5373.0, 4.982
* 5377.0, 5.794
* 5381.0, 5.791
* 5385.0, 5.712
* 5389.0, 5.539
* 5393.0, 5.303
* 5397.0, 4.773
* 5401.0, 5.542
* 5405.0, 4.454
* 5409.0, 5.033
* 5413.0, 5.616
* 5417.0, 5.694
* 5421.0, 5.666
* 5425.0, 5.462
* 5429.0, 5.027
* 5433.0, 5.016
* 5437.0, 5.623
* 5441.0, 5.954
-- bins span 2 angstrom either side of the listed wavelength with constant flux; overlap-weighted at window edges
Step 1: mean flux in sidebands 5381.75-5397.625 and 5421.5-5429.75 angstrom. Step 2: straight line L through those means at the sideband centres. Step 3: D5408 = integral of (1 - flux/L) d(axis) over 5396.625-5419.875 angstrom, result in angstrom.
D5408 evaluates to 0.7 angstrom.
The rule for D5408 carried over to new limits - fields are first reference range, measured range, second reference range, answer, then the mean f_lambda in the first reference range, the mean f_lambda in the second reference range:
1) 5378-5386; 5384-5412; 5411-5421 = 2.56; 5.76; 5.66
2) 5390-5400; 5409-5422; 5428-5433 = -1.26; 5.14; 5.02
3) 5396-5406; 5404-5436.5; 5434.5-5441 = 0.35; 4.98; 5.68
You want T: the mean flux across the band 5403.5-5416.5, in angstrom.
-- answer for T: 5.13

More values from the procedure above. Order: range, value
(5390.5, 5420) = 5.22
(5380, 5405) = 5.35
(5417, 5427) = 5.59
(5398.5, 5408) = 4.99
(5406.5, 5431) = 5.4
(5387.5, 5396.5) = 5.31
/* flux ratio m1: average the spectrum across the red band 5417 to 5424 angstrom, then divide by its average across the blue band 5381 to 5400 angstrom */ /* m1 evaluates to 1.0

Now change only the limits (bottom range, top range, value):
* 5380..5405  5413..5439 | 1.01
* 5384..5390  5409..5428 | 0.98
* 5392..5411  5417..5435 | 1.07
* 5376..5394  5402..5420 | 0.93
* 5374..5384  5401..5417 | 0.91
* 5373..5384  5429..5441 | 0.95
